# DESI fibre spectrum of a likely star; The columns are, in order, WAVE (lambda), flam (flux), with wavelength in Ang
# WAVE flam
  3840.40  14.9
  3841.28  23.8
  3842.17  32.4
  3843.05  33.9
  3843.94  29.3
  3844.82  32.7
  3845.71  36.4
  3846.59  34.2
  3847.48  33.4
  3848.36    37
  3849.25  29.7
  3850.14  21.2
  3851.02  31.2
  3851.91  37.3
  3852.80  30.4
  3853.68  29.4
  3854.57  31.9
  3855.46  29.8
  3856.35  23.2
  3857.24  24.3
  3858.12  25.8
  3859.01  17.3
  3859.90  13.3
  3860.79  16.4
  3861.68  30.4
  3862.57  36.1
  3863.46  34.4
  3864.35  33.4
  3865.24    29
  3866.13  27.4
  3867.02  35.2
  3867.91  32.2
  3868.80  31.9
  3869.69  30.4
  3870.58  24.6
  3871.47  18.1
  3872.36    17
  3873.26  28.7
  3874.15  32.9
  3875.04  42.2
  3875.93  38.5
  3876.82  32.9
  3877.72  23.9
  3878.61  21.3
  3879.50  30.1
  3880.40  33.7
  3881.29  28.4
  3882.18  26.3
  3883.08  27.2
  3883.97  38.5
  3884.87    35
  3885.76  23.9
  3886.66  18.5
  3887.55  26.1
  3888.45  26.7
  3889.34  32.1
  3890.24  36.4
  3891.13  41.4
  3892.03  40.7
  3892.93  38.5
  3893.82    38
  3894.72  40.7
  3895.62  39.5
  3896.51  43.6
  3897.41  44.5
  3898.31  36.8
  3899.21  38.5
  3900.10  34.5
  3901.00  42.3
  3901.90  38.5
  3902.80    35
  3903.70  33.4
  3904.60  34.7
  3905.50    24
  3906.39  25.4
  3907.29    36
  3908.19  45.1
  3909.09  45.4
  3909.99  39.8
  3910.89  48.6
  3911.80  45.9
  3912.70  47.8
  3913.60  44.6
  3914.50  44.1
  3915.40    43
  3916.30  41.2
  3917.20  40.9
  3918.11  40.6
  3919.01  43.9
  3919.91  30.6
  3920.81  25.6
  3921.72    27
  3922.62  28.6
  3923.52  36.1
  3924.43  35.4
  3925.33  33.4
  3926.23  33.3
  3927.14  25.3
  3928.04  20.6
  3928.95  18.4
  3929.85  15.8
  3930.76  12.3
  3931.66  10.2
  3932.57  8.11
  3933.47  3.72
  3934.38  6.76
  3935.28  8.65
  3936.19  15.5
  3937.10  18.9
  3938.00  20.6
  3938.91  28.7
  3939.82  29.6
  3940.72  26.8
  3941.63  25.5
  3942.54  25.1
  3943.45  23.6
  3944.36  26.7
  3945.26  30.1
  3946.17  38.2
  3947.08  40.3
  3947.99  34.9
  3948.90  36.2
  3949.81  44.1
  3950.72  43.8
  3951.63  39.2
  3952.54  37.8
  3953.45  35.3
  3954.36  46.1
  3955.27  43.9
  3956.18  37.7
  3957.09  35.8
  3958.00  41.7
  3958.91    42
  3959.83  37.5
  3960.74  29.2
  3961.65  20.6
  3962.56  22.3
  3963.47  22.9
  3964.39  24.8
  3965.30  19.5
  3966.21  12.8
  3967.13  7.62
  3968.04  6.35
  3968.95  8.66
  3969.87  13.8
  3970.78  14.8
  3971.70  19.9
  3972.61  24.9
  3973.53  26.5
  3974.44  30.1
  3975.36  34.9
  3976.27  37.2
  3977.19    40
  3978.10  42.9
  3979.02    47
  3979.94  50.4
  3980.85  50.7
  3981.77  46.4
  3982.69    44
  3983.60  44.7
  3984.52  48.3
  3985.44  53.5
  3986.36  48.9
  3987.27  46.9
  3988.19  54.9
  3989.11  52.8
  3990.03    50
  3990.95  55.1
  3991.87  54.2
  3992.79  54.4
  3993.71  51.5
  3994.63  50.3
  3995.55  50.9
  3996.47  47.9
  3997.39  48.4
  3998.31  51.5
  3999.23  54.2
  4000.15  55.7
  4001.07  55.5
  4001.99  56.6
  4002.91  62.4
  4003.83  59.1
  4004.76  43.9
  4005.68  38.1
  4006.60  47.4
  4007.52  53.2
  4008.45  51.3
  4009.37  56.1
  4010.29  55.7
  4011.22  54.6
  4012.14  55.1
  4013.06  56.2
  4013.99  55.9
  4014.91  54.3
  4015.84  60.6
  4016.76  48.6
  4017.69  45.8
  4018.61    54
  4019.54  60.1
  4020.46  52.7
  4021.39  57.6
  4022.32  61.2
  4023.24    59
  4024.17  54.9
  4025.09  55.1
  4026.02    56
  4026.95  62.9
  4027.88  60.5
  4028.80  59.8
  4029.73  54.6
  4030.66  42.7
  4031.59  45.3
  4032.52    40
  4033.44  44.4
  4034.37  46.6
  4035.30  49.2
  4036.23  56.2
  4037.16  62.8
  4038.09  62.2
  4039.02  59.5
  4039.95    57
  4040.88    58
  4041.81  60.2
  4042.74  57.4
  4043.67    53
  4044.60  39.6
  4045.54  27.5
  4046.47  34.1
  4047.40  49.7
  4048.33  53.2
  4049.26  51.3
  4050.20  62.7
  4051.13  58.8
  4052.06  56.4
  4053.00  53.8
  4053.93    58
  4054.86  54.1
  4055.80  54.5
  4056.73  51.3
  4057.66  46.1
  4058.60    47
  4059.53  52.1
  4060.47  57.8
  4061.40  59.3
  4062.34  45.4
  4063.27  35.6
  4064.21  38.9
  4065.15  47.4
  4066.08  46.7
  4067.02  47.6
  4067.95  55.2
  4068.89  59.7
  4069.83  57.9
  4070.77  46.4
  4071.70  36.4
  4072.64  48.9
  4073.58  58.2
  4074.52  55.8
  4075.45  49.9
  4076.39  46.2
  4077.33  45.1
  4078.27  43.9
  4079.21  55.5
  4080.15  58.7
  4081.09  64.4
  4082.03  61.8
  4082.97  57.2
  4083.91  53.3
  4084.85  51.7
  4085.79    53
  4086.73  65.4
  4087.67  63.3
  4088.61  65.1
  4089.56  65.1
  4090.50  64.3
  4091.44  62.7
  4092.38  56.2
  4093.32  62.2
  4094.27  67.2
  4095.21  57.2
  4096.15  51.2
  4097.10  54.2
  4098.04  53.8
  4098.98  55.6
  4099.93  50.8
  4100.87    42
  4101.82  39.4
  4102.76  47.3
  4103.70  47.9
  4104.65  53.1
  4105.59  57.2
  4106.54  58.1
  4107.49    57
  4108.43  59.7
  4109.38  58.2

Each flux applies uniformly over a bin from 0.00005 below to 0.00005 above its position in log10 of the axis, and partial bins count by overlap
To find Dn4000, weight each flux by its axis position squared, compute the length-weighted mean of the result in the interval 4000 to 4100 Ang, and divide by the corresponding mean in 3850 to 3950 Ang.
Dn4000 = 1.9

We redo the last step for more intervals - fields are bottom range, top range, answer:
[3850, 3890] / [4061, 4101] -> 2.11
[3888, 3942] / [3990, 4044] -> 1.78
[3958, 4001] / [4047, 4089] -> 1.44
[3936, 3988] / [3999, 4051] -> 1.68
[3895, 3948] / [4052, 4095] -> 1.87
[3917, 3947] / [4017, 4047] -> 2.24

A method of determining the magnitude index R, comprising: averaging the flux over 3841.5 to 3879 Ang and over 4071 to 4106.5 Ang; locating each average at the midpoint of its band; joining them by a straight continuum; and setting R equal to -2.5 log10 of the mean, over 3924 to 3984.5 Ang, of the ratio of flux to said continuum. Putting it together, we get 0.36 mag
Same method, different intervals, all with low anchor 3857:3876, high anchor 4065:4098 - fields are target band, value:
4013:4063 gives -0.07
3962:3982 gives 0.46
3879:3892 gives -0.01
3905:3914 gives -0.20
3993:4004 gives -0.19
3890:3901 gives -0.24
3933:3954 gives 0.34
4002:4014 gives -0.15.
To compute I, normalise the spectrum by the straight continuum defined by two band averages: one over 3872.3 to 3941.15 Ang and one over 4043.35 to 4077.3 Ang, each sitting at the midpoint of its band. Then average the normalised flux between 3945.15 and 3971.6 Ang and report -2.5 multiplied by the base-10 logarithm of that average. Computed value 0.25 mag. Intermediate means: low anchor 31.5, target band 29.8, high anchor 49.8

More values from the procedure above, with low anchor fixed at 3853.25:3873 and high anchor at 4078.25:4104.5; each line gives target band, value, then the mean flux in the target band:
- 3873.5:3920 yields -0.16 mag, 36.2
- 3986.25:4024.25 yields -0.18 mag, 53.3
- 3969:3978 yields 0.47 mag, 26.7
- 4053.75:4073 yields 0.06 mag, 49.7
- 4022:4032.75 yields -0.14 mag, 54.6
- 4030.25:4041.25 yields -0.06 mag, 52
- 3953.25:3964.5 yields 0.15 mag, 34.1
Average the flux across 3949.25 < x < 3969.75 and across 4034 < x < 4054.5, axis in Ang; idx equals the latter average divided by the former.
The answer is 1.79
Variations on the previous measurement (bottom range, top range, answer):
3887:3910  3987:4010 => 1.42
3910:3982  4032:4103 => 1.76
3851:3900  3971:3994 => 1.43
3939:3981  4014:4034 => 1.74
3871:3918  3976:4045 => 1.49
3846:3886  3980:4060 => 1.80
